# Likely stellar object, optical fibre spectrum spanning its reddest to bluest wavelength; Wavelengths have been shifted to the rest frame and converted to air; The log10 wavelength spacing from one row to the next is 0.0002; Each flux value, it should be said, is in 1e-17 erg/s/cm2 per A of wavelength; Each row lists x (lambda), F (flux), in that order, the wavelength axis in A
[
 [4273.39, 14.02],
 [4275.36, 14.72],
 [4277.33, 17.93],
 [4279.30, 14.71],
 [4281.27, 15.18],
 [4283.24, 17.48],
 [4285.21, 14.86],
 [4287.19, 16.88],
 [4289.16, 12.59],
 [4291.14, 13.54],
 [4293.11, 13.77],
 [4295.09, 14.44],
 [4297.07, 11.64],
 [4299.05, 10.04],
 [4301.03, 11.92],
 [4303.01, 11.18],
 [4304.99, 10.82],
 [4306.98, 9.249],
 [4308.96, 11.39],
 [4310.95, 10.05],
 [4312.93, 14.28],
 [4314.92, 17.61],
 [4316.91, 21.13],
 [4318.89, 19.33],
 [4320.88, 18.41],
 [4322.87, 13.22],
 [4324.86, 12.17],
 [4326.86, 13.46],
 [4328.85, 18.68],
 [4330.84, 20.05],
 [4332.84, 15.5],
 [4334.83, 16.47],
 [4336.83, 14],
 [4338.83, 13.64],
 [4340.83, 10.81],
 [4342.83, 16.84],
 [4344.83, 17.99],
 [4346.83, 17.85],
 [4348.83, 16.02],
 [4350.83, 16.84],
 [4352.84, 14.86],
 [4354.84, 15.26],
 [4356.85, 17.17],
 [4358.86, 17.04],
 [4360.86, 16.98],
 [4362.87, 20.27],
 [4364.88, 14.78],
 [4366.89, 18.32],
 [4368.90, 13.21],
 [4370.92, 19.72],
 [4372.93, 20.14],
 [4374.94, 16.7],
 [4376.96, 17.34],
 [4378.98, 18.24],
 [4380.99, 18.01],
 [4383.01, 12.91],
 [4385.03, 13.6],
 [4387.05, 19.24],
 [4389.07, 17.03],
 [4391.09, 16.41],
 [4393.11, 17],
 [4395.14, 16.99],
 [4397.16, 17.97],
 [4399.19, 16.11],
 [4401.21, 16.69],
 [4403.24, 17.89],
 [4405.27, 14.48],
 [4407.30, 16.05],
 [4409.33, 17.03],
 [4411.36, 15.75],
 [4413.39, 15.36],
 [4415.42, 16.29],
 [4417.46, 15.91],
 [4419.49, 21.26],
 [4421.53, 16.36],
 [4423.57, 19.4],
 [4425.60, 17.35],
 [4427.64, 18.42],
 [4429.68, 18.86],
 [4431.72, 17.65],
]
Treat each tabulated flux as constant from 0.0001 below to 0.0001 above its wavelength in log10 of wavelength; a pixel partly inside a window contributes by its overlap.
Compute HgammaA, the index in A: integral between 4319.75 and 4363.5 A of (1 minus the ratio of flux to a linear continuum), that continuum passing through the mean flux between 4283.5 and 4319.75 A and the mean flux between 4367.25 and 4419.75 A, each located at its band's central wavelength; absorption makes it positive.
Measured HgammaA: -2.99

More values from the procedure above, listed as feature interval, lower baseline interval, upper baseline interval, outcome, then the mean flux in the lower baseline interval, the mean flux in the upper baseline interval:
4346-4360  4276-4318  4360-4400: -0.4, 13.9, 17.1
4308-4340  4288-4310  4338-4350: -3.8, 11.9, 15.6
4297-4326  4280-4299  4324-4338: 3.0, 14.3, 15.8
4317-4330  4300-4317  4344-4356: -2.2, 12.6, 16.5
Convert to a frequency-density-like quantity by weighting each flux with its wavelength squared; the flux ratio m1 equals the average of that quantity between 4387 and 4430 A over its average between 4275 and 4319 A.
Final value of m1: 1.3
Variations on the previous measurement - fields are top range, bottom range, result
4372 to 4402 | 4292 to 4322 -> 1.28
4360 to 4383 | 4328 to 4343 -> 1.13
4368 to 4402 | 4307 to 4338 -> 1.12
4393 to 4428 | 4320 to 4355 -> 1.12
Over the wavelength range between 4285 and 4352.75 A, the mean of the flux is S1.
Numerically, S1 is 14.6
